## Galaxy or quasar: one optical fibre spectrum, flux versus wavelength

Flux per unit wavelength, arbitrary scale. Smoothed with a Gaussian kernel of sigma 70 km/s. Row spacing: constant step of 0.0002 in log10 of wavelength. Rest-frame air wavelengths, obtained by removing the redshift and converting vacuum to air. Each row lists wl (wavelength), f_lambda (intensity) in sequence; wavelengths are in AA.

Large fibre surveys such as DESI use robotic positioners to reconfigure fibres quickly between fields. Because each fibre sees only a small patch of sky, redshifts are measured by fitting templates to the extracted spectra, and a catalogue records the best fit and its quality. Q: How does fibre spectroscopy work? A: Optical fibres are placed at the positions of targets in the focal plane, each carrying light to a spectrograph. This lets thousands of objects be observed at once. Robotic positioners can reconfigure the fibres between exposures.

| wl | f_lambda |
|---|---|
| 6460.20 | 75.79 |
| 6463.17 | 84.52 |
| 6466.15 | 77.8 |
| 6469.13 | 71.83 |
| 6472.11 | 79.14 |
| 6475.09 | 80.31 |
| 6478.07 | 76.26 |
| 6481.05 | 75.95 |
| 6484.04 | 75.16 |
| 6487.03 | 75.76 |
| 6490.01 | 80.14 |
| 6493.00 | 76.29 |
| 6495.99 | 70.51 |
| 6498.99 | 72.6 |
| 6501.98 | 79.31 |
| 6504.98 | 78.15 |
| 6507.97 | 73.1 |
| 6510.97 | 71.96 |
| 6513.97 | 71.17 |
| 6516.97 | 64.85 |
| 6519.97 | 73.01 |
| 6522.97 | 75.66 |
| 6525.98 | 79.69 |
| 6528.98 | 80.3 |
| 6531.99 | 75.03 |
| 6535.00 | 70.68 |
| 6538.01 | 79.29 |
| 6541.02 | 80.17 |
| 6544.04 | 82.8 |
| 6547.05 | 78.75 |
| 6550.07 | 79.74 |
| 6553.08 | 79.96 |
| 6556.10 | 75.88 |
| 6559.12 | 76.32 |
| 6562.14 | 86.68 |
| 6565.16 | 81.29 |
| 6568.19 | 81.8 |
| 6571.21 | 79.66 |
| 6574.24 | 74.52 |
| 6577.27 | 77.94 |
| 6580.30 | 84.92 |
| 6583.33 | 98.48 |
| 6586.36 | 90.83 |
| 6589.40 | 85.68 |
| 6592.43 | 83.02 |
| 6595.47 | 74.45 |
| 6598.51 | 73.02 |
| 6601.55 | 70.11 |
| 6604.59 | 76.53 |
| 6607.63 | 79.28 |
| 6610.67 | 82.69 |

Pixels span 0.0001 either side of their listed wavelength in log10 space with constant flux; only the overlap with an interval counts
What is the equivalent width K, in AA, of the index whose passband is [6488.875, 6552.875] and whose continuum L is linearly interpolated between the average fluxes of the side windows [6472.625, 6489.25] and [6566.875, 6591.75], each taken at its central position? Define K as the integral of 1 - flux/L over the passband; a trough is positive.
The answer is 3.2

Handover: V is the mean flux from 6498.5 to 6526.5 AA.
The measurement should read 73.8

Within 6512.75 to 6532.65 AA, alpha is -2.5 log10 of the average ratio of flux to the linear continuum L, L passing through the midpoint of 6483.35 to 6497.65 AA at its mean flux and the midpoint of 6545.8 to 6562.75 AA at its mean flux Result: 0.04 mag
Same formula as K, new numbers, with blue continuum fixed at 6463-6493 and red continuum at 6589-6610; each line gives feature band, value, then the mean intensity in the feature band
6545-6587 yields -2.44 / 81.8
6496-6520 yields 1.38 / 72.8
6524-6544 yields -0.15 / 77.8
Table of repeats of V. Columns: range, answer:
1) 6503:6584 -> 78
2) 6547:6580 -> 79.6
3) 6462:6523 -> 75.3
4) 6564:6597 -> 83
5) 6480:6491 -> 76.6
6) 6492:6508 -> 75.1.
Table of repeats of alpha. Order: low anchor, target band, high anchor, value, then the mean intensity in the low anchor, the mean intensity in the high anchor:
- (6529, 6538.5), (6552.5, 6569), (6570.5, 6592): 0.01 mag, 75.3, 84.7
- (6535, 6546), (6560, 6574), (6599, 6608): -0.06 mag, 79.3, 74.6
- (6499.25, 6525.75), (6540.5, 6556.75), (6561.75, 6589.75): 0.00 mag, 73.7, 84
